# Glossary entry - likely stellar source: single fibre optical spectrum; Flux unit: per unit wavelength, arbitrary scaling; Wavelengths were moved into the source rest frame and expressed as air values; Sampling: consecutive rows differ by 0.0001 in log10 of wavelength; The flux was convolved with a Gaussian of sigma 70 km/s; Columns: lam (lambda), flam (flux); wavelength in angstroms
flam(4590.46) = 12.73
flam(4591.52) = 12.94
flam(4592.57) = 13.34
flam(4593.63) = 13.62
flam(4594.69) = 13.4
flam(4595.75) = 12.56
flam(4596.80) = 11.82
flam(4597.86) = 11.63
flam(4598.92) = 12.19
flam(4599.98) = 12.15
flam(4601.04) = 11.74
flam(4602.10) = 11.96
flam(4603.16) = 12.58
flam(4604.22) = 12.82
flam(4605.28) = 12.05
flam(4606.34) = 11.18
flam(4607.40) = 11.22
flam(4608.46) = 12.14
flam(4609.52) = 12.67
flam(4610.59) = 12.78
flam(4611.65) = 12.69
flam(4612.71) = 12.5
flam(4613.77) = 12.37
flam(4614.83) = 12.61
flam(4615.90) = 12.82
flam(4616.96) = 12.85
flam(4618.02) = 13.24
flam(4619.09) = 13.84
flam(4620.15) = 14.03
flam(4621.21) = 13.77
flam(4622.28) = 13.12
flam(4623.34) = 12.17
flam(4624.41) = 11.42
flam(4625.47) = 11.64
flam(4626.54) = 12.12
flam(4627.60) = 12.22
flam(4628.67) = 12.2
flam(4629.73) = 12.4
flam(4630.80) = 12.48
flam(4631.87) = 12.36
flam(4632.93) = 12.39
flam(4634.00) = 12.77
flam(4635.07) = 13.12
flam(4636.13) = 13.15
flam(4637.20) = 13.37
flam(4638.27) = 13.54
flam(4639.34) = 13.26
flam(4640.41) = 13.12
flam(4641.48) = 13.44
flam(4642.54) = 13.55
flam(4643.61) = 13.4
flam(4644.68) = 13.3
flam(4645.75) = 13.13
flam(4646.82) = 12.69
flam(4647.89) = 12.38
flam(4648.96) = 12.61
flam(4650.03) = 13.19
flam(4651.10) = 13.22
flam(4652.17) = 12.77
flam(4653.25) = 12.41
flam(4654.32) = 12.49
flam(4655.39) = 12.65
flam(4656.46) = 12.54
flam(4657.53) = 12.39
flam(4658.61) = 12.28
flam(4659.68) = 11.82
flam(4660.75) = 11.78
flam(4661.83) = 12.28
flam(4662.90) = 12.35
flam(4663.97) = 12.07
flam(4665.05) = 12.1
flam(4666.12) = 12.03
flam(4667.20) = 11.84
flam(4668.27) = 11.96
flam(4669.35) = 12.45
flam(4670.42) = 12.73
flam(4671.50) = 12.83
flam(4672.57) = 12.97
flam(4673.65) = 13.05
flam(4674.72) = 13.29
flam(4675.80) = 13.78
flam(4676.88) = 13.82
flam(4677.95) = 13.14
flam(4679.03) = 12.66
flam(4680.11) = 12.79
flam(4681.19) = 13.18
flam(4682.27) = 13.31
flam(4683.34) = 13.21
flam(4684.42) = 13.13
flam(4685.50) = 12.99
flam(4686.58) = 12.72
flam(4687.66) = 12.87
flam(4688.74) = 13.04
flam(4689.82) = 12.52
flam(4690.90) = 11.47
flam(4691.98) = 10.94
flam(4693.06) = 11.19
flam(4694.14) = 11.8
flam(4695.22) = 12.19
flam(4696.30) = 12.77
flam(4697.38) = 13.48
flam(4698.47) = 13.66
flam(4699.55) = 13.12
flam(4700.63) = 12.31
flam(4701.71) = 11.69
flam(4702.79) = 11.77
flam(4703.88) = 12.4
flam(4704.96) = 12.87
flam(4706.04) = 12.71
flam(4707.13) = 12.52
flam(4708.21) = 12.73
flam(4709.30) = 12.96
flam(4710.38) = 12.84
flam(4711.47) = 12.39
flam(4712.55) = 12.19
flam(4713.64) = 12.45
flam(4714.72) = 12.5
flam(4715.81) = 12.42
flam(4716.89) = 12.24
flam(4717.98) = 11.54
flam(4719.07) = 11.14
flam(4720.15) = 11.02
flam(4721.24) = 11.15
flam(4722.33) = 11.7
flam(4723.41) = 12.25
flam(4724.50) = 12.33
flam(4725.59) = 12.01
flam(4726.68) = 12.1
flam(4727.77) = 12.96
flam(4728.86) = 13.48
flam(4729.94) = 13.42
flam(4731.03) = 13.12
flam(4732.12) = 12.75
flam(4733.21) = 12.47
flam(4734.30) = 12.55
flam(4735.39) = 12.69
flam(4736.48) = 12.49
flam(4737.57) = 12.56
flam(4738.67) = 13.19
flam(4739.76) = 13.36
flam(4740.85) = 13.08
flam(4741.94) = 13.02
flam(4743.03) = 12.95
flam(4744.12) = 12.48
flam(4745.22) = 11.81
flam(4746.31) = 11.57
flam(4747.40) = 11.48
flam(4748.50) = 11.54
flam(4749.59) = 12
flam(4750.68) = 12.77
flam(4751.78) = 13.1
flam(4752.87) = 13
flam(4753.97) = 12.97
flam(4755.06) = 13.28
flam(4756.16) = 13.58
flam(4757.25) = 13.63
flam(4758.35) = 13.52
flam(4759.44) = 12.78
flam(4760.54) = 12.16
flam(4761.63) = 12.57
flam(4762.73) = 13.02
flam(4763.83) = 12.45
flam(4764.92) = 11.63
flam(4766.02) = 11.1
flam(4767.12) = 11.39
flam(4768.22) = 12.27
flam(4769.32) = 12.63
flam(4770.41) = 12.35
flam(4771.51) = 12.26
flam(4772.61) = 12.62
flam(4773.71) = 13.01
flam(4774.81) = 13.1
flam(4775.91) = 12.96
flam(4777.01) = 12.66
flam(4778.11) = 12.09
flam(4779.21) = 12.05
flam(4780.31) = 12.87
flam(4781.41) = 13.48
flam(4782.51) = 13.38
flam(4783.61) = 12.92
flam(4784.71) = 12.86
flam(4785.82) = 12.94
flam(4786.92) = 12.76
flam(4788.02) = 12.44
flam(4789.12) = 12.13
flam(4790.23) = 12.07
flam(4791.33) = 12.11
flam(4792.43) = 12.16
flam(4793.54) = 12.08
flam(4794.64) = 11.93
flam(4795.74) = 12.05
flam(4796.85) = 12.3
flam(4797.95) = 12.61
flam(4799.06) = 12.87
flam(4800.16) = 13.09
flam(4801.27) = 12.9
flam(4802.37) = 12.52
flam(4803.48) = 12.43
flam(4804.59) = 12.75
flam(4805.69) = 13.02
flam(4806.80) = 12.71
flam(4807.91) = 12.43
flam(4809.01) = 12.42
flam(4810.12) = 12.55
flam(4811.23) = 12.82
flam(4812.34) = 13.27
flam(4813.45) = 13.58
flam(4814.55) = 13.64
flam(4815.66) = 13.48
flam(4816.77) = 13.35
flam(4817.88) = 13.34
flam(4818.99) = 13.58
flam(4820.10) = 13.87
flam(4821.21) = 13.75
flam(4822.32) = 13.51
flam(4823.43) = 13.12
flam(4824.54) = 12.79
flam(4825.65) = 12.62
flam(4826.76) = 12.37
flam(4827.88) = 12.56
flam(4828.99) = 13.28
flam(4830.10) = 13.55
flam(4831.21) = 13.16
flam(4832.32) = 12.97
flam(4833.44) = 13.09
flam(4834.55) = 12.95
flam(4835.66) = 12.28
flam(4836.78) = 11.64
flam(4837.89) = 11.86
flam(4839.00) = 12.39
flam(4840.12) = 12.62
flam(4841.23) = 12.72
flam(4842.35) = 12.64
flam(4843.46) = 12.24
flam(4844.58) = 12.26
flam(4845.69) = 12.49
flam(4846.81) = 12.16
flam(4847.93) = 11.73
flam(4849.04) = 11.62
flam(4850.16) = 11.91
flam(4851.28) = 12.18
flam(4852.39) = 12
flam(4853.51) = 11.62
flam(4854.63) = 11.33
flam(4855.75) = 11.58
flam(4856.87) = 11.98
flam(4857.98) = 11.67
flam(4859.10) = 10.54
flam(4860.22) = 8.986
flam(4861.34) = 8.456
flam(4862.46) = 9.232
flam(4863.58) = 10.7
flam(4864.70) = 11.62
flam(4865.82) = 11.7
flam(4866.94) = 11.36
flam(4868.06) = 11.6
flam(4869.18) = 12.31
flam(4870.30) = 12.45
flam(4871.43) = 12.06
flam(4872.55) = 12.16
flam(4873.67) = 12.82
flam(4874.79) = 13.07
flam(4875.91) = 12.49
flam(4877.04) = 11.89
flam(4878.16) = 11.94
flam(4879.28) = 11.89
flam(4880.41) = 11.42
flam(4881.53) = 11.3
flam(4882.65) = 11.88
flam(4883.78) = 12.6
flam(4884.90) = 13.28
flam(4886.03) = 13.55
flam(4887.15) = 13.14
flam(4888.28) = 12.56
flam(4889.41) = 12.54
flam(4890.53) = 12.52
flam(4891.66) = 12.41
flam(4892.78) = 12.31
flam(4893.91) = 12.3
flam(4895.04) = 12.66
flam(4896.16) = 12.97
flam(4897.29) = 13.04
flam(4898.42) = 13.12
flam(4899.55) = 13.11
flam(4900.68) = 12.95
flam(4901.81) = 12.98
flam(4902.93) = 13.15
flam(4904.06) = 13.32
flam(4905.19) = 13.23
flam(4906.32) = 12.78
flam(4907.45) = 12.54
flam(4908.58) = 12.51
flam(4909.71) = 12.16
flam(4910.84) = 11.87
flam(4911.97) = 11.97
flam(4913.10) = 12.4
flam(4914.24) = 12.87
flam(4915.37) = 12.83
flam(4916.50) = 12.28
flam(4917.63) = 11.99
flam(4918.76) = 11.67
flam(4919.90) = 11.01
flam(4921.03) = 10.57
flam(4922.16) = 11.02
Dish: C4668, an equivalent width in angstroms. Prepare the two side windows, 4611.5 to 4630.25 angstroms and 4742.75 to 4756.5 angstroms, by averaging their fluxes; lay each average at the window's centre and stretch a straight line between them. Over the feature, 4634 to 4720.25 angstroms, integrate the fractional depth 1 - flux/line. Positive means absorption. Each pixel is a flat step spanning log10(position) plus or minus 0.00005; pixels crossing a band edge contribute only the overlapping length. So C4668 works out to -0.3 angstroms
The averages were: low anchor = 12.7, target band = 12.6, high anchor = 12.5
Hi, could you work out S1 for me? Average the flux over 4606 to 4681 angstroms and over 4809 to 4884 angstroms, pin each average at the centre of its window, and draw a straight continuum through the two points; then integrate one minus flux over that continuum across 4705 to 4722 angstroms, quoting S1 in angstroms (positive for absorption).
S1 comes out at 0.5 angstroms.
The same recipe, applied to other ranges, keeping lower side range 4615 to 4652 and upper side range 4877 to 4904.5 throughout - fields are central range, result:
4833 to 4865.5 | 2.54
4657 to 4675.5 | 0.67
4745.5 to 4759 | 0.08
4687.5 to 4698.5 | 0.47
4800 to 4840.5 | -0.77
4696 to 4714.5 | 0.25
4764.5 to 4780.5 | 0.51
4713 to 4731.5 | 0.82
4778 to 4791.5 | 0.07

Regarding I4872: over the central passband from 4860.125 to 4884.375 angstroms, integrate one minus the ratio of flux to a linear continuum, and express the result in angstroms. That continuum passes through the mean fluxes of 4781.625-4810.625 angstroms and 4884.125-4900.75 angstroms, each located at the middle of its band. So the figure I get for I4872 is 2.2 angstroms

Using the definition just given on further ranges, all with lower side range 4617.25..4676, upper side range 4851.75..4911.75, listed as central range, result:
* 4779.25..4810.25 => -0.6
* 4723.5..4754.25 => -0.3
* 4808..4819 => -0.8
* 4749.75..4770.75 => -0.4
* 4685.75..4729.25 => 0.9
